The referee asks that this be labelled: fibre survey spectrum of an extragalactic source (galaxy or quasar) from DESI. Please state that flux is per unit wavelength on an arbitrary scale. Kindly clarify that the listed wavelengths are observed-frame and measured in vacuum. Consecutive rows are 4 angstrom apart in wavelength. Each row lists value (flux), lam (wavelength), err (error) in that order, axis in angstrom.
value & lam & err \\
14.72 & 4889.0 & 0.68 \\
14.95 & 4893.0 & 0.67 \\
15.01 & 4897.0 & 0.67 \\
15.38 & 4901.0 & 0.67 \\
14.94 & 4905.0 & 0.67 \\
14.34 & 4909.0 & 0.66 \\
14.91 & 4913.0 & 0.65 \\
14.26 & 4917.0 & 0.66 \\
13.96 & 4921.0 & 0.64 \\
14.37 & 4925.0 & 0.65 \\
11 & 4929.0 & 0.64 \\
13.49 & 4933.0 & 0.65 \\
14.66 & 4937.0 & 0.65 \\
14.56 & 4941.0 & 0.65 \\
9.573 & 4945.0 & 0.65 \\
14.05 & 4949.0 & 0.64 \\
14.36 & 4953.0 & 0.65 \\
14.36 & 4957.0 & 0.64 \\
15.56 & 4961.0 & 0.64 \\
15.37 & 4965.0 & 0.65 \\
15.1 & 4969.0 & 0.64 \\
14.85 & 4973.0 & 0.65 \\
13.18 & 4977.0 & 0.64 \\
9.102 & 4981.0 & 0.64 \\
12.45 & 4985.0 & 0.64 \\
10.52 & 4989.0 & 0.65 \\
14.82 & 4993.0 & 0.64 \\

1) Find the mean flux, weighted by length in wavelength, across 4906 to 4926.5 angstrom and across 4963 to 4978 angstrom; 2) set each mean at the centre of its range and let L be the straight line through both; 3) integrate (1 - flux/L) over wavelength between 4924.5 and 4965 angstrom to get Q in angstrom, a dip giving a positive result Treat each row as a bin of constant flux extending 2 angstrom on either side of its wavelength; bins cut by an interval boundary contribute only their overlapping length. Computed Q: 2.5 angstrom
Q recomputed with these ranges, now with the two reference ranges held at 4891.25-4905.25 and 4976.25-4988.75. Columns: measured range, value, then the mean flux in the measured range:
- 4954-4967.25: -3.01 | 15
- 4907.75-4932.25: 0.59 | 13.8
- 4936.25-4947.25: 0.32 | 12.8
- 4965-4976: -2.85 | 14.9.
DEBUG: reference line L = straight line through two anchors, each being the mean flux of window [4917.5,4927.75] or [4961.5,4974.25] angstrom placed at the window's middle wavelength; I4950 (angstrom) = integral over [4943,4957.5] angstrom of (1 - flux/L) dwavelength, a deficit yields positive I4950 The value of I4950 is 1.74 angstrom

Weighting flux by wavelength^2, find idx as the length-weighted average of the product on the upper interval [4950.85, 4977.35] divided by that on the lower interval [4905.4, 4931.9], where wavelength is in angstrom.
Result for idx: 1.09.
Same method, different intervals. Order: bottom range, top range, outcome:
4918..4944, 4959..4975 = 1.14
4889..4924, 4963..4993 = 0.91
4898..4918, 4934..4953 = 0.91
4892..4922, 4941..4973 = 0.98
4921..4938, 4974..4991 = 0.88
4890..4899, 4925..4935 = 0.86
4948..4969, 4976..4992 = 0.78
